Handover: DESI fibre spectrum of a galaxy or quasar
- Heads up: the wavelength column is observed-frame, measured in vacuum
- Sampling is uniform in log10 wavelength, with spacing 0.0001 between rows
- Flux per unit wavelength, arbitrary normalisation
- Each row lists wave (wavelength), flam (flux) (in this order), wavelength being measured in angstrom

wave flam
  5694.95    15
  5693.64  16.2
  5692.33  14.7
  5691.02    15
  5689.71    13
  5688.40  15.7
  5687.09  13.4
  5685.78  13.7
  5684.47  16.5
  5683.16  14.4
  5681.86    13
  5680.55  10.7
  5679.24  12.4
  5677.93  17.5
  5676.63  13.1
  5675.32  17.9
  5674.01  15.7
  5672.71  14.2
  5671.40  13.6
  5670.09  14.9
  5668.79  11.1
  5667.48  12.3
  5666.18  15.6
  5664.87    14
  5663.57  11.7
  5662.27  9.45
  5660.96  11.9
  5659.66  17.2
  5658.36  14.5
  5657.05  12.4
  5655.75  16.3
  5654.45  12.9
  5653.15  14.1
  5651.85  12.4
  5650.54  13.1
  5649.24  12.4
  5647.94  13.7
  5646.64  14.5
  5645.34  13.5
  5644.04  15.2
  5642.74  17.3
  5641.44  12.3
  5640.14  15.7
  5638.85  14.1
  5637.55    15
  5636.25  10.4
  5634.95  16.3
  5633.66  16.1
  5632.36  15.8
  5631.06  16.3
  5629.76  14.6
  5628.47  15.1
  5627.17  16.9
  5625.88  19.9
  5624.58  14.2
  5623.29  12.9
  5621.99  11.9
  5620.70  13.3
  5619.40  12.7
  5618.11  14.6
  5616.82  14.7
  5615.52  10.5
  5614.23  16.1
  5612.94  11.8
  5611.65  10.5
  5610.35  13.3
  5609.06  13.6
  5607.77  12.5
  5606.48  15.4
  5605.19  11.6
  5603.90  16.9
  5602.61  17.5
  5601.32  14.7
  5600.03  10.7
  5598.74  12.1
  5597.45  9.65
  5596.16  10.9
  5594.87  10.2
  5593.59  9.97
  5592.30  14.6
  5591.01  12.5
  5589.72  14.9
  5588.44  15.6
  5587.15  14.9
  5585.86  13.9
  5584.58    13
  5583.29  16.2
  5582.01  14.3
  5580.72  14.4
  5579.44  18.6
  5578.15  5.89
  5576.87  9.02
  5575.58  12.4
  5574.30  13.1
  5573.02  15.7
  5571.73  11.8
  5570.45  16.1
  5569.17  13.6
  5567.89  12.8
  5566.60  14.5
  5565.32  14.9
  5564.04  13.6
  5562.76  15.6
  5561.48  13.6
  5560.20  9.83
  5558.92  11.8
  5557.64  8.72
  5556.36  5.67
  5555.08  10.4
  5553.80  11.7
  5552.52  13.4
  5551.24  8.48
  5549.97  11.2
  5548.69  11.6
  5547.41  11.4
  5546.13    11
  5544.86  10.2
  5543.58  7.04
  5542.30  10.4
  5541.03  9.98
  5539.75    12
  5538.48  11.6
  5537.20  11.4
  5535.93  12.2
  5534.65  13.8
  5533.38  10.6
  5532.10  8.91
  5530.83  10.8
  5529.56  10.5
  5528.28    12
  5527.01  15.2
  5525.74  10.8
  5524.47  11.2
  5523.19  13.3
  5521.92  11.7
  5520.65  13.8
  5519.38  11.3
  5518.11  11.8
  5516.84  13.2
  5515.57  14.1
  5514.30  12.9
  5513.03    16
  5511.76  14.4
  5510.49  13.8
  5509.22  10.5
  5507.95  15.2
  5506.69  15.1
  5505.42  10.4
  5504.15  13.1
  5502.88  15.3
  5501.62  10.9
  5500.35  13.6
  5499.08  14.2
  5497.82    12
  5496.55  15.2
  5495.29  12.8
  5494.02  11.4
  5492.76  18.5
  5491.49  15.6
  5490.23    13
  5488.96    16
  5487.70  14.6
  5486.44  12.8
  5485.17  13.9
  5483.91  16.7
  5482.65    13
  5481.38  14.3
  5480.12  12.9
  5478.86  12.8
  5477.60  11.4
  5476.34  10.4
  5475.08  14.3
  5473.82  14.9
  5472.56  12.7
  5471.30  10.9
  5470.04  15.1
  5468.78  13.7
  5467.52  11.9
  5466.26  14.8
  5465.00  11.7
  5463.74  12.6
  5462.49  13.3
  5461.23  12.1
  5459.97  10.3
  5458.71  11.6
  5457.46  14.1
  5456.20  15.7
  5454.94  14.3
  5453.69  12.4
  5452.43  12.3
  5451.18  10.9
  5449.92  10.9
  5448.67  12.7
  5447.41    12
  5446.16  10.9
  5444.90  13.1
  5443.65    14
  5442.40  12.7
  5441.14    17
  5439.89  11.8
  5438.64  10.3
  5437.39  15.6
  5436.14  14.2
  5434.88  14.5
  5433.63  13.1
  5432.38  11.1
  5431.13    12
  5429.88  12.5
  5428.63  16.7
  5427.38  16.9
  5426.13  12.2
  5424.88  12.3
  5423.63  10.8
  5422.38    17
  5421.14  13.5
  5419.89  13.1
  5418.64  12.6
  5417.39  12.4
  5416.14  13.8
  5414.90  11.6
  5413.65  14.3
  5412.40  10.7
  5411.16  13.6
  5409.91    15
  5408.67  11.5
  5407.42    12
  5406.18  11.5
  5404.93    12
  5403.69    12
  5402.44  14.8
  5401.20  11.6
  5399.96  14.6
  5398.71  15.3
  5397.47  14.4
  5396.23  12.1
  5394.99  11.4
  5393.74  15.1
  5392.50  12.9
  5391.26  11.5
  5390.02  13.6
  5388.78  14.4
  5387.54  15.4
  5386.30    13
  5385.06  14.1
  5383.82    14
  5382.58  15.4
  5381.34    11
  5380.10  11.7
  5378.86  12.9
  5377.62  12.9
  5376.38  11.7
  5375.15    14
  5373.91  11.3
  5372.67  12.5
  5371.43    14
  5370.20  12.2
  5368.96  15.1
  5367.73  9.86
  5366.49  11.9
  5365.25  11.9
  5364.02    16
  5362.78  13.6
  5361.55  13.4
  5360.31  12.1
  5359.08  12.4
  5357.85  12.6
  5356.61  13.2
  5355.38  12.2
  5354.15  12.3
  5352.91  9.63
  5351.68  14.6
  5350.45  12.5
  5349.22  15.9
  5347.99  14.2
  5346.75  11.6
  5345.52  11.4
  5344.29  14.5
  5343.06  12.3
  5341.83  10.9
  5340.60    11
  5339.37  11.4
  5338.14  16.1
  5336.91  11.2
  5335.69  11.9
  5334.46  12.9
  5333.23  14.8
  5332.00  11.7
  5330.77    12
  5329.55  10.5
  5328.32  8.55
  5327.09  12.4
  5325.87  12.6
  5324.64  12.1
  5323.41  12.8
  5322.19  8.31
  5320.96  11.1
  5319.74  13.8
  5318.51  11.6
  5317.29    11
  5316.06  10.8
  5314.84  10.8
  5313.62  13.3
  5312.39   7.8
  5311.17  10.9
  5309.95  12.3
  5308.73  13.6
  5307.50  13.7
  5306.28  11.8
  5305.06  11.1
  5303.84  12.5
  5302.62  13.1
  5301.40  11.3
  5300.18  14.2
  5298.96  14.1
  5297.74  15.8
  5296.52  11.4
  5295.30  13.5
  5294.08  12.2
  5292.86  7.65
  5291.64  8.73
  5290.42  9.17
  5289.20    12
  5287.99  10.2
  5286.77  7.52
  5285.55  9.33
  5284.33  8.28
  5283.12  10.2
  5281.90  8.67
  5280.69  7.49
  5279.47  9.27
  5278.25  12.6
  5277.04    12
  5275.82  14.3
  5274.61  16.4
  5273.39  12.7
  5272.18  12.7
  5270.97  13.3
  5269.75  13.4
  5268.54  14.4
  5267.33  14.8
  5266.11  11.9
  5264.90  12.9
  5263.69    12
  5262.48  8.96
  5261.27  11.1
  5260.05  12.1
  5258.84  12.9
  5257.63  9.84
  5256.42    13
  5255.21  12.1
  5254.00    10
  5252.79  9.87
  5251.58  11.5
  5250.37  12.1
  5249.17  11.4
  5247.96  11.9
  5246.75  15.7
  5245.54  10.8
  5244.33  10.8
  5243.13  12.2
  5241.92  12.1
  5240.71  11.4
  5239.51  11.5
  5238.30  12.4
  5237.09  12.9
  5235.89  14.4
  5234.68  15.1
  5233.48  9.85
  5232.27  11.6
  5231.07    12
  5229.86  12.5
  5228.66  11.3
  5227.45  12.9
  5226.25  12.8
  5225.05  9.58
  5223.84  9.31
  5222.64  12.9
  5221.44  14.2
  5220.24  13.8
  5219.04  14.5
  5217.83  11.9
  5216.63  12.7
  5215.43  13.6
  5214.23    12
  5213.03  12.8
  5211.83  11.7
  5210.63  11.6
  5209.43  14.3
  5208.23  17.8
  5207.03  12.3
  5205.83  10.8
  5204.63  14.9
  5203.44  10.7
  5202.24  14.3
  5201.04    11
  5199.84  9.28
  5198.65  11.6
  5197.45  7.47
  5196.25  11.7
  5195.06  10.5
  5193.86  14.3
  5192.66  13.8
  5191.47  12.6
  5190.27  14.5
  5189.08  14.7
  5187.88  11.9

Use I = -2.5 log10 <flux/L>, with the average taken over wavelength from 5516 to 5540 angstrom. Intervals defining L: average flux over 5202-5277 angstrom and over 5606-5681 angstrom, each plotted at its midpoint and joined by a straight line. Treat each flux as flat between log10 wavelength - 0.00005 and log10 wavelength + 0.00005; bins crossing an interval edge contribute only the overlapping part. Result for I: 0.14 mag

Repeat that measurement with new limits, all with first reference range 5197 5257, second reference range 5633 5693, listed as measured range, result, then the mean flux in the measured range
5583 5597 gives 0.041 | 13.2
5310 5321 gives 0.115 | 11.3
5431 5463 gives 0.025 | 12.8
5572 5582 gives 0.072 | 12.8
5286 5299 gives 0.140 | 11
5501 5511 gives 0.027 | 13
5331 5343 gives 0.021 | 12.4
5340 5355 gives 0.012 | 12.6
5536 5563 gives 0.249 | 10.8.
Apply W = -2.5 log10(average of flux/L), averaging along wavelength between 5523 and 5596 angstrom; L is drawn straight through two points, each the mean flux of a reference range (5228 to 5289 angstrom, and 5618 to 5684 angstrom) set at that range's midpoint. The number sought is 0.12 mag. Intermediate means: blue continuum 11.8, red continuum 14.1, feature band 12.1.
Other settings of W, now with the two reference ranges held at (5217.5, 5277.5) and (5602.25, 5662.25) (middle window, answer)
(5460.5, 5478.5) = 0.045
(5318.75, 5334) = 0.086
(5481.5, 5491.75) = -0.073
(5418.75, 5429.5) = -0.064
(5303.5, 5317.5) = 0.088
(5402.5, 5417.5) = 0.040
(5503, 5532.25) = 0.073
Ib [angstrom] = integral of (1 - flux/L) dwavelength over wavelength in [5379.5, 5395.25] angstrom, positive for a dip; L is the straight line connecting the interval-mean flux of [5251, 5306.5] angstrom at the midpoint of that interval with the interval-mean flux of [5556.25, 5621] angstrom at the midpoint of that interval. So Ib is -1.6 angstrom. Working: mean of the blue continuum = 11.6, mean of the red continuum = 13.1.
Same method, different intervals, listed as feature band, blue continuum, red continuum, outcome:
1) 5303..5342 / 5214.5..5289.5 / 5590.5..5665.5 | 1.4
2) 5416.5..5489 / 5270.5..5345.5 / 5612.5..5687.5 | -2.6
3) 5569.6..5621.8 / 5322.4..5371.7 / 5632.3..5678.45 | 2.0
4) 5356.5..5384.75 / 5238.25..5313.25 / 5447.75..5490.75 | -1.1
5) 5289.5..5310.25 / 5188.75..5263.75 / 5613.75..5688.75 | 0.7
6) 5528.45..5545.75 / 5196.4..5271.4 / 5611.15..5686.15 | 3.6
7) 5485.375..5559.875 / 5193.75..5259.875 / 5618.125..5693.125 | 7.1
